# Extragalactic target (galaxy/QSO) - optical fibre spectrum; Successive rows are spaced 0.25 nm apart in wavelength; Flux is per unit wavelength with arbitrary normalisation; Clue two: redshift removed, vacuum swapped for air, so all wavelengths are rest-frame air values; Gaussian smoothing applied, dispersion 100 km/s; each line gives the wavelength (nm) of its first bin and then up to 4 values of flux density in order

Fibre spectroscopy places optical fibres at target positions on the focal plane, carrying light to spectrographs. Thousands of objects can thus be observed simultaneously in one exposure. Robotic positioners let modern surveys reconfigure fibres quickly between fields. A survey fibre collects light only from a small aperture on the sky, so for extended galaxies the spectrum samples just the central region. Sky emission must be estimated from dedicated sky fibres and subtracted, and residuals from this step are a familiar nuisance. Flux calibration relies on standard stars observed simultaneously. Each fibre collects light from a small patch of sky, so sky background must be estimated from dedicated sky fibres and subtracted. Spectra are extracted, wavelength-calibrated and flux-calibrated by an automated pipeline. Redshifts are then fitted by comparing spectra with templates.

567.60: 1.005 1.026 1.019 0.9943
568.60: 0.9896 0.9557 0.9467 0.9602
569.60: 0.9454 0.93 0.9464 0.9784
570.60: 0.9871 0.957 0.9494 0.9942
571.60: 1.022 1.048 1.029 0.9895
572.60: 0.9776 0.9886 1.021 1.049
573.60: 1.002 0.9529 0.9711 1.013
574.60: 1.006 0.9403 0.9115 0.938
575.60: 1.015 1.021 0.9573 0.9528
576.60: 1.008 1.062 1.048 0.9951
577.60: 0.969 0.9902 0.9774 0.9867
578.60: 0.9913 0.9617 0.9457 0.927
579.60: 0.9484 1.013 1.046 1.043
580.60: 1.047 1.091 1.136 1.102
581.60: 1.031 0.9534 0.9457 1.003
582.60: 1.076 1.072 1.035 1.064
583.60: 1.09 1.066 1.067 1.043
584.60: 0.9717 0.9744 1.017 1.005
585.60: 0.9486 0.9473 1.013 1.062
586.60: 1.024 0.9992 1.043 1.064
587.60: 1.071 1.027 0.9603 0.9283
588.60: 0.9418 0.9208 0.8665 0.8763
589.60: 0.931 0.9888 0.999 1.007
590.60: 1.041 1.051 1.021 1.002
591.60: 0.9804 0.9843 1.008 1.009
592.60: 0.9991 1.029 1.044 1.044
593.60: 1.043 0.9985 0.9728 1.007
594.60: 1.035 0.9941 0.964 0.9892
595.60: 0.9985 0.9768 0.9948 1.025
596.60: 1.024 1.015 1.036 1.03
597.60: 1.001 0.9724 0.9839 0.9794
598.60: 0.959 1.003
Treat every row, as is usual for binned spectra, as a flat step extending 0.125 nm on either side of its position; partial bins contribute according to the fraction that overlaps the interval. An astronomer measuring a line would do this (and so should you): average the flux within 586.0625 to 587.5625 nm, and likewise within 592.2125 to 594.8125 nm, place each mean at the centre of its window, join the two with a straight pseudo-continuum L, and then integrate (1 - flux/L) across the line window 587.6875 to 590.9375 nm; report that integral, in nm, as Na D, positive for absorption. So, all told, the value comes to 0.21 nm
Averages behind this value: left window 1.04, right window 1.02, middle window 0.965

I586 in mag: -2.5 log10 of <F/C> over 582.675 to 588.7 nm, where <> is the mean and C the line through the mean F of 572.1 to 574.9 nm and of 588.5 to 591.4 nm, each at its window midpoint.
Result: -0.05 mag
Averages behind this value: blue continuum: 0.995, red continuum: 0.97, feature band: 1.02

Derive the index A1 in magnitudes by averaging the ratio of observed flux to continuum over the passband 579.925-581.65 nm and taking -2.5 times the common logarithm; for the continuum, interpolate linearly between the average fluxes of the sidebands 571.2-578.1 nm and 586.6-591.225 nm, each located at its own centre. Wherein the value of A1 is -0.084 mag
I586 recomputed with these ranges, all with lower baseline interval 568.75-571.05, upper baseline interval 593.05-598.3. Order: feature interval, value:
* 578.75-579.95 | 0.019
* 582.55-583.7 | -0.090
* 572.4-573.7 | -0.049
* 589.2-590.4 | 0.044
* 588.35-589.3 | 0.095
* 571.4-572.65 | -0.059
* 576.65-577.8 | -0.050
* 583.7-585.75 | -0.029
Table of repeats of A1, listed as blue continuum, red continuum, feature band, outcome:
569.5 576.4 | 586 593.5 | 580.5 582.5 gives -0.052 mag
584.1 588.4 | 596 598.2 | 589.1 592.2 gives 0.026 mag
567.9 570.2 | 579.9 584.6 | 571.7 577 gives 0.007 mag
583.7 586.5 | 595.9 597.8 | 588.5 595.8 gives 0.024 mag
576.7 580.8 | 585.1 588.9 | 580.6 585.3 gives -0.044 mag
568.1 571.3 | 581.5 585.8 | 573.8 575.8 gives 0.015 mag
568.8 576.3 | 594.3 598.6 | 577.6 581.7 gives -0.030 mag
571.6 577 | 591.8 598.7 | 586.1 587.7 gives -0.043 mag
